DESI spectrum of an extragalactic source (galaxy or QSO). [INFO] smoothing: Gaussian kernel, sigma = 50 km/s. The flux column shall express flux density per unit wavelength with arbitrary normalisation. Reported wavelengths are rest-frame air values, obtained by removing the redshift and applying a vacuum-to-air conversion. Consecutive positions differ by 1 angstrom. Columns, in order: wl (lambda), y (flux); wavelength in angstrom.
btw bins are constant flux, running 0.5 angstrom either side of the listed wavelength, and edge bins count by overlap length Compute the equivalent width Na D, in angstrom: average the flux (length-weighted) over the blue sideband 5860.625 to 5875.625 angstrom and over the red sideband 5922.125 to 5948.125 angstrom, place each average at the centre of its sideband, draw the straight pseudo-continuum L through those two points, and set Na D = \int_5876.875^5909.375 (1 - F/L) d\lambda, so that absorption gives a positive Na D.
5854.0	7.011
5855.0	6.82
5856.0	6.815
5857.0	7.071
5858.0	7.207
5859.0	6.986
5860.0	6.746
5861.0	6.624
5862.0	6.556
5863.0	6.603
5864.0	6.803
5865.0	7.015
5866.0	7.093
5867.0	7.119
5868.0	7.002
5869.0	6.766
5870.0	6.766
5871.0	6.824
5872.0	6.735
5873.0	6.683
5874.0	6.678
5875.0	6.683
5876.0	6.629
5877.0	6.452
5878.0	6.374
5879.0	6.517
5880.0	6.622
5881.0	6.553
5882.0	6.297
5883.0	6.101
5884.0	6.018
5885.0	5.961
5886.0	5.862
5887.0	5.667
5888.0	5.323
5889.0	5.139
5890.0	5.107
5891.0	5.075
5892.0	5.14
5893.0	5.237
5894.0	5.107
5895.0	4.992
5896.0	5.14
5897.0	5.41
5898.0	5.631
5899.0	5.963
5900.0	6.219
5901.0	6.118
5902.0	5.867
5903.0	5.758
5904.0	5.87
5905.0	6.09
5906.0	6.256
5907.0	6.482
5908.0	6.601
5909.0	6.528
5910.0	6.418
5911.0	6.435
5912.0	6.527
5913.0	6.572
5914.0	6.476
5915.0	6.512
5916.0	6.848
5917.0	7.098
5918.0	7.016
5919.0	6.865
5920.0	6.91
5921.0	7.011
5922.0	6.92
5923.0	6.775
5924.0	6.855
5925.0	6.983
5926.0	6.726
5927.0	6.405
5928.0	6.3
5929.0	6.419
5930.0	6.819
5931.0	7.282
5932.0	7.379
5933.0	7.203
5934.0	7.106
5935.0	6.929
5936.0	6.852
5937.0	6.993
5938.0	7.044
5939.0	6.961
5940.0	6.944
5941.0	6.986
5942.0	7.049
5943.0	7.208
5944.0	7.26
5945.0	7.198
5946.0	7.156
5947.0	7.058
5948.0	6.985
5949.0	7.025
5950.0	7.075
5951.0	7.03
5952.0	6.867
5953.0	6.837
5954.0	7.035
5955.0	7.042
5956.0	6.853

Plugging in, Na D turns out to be 4.8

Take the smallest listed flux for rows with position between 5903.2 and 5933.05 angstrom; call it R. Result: 5.87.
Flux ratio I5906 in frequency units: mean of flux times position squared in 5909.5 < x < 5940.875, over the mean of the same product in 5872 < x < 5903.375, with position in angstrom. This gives 1.2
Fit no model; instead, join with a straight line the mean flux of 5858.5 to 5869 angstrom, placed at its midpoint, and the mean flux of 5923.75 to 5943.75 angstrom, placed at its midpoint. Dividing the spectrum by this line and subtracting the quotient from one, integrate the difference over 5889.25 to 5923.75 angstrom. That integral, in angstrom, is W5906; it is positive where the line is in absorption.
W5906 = 3.8 angstrom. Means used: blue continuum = 6.85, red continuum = 6.93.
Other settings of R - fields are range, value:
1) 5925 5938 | 6.3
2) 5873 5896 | 4.992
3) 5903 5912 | 5.758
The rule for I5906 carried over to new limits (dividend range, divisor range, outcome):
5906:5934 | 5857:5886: 1.03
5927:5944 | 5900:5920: 1.09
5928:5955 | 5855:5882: 1.06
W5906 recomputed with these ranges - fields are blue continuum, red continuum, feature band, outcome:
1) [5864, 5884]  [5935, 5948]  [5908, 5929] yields 0.7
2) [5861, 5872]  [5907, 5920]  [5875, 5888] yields 1.0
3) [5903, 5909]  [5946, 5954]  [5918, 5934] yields -0.7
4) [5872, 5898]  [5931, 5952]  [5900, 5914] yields 0.2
